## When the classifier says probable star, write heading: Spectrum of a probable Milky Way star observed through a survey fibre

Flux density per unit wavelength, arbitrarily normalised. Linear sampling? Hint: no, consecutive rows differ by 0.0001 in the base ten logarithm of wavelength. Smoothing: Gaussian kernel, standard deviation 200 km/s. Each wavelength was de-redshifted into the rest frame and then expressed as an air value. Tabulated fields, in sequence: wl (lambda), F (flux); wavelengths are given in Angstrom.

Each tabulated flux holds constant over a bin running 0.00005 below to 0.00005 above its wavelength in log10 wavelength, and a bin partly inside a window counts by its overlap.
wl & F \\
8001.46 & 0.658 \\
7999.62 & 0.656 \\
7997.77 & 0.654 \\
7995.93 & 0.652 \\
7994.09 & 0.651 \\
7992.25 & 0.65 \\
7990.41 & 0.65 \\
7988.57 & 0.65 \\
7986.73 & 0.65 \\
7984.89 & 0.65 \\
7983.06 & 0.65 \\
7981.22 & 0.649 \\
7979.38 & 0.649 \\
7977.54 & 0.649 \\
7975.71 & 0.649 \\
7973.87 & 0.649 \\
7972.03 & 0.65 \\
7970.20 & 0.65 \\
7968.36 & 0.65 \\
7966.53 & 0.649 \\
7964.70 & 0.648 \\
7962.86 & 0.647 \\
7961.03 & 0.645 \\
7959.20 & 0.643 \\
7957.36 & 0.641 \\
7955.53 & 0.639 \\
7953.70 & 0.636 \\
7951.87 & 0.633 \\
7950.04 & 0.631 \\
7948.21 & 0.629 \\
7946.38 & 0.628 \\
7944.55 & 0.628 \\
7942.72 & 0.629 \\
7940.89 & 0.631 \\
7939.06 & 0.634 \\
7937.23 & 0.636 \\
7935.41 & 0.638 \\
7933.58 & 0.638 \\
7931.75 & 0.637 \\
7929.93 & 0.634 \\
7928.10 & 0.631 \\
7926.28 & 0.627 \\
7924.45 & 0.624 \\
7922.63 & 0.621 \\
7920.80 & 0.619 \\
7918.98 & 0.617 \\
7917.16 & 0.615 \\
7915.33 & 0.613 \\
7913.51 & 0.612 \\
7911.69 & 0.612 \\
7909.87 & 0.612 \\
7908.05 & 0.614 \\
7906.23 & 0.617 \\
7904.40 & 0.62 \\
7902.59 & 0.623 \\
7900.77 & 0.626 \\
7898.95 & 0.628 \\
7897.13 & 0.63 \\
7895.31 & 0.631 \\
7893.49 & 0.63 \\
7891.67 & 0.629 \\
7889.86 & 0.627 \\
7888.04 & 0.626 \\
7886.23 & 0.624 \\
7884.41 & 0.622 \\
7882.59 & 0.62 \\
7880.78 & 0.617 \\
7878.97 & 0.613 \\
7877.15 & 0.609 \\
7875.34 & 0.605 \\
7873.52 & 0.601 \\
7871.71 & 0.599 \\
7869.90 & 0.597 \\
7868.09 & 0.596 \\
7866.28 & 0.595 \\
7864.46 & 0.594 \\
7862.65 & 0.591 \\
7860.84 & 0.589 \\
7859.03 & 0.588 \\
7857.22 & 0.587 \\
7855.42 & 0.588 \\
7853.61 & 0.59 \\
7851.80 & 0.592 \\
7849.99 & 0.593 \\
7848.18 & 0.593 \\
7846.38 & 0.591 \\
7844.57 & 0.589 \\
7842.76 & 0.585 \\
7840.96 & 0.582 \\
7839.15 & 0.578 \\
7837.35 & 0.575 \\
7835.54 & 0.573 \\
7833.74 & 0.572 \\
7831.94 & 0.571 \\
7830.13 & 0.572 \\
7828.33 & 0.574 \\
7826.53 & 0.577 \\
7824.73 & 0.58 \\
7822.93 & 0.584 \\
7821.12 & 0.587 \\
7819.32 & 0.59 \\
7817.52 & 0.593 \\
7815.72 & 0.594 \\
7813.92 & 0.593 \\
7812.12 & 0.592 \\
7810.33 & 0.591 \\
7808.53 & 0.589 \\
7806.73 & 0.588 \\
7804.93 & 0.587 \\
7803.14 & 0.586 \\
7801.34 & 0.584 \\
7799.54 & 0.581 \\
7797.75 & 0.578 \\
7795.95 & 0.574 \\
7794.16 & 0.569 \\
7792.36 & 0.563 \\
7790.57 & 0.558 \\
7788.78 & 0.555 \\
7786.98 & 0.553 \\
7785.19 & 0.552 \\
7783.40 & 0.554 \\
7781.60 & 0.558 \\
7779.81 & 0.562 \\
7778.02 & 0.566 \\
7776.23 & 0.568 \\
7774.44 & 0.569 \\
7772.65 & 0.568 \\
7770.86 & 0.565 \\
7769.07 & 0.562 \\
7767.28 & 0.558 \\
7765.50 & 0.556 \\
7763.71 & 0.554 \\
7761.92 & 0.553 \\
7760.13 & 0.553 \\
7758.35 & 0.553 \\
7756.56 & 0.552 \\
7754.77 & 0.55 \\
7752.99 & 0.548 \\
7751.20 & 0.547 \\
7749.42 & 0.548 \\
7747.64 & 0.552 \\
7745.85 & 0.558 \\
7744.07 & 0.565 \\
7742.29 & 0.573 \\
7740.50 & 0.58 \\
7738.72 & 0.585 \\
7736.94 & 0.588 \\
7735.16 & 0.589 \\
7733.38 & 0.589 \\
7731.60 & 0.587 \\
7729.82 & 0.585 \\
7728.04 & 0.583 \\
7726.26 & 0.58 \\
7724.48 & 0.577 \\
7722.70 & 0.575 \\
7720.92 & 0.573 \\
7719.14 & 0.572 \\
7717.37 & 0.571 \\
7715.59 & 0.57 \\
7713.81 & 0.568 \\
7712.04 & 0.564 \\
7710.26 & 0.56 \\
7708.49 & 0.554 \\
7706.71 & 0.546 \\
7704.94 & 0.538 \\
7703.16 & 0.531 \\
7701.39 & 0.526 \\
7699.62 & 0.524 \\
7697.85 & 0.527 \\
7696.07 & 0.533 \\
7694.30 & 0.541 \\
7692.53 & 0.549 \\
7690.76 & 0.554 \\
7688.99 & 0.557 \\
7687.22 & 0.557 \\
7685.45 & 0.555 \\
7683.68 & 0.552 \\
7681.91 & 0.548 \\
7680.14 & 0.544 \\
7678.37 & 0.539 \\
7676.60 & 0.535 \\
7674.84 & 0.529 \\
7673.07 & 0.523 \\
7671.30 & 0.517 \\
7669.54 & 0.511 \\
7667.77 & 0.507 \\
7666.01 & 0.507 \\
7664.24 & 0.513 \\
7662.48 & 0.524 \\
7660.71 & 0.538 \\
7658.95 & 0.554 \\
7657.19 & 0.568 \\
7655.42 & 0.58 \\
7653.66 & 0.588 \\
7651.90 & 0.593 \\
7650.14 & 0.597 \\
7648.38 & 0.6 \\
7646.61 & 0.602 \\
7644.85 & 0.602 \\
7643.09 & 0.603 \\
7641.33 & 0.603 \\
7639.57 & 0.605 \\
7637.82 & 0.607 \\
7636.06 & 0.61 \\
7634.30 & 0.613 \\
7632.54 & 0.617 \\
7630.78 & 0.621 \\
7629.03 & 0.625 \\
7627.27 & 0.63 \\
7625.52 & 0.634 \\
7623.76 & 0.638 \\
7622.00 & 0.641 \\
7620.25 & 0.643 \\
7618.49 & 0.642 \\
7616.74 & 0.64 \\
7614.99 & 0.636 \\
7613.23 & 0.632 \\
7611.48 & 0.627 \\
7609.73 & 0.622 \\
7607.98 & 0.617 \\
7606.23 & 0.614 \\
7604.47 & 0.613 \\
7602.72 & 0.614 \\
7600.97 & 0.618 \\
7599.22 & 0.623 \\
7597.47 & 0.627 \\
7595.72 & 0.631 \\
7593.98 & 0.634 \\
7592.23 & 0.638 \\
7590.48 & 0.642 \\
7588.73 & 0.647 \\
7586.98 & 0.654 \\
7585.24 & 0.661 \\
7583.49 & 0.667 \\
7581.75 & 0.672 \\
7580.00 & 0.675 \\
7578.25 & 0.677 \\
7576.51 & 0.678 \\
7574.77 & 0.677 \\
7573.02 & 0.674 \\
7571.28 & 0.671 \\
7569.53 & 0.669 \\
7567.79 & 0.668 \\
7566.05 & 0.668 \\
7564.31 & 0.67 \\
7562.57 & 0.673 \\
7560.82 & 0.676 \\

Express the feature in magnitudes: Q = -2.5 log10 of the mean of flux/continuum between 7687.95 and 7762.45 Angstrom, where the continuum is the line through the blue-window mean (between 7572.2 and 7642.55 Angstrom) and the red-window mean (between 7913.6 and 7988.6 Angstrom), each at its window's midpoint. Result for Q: 0.14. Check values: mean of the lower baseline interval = 0.636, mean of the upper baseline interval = 0.637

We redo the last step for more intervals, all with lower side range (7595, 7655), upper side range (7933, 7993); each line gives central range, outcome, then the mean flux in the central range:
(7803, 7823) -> 0.07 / 0.59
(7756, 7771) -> 0.13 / 0.556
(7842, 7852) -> 0.08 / 0.59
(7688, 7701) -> 0.15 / 0.54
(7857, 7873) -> 0.07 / 0.593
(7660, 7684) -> 0.18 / 0.527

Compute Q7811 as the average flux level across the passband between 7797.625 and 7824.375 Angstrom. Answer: 0.588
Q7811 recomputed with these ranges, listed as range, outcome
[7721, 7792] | 0.565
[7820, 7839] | 0.577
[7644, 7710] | 0.548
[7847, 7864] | 0.59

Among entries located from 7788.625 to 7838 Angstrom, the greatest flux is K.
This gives 0.594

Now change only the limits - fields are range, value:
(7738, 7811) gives 0.591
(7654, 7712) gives 0.58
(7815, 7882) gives 0.617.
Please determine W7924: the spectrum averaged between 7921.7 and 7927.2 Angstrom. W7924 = 0.624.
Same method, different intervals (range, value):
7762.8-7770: 0.558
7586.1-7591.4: 0.648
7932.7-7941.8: 0.635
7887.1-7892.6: 0.628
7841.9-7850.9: 0.59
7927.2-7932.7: 0.634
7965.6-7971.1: 0.65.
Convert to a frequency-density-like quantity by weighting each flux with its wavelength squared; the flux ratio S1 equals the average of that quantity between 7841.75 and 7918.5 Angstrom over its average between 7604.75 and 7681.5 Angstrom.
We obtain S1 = 1.10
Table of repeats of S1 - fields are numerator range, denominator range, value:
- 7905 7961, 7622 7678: 1.17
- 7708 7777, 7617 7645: 0.94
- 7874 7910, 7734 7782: 1.14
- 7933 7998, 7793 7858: 1.14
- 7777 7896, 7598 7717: 1.07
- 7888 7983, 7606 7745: 1.17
